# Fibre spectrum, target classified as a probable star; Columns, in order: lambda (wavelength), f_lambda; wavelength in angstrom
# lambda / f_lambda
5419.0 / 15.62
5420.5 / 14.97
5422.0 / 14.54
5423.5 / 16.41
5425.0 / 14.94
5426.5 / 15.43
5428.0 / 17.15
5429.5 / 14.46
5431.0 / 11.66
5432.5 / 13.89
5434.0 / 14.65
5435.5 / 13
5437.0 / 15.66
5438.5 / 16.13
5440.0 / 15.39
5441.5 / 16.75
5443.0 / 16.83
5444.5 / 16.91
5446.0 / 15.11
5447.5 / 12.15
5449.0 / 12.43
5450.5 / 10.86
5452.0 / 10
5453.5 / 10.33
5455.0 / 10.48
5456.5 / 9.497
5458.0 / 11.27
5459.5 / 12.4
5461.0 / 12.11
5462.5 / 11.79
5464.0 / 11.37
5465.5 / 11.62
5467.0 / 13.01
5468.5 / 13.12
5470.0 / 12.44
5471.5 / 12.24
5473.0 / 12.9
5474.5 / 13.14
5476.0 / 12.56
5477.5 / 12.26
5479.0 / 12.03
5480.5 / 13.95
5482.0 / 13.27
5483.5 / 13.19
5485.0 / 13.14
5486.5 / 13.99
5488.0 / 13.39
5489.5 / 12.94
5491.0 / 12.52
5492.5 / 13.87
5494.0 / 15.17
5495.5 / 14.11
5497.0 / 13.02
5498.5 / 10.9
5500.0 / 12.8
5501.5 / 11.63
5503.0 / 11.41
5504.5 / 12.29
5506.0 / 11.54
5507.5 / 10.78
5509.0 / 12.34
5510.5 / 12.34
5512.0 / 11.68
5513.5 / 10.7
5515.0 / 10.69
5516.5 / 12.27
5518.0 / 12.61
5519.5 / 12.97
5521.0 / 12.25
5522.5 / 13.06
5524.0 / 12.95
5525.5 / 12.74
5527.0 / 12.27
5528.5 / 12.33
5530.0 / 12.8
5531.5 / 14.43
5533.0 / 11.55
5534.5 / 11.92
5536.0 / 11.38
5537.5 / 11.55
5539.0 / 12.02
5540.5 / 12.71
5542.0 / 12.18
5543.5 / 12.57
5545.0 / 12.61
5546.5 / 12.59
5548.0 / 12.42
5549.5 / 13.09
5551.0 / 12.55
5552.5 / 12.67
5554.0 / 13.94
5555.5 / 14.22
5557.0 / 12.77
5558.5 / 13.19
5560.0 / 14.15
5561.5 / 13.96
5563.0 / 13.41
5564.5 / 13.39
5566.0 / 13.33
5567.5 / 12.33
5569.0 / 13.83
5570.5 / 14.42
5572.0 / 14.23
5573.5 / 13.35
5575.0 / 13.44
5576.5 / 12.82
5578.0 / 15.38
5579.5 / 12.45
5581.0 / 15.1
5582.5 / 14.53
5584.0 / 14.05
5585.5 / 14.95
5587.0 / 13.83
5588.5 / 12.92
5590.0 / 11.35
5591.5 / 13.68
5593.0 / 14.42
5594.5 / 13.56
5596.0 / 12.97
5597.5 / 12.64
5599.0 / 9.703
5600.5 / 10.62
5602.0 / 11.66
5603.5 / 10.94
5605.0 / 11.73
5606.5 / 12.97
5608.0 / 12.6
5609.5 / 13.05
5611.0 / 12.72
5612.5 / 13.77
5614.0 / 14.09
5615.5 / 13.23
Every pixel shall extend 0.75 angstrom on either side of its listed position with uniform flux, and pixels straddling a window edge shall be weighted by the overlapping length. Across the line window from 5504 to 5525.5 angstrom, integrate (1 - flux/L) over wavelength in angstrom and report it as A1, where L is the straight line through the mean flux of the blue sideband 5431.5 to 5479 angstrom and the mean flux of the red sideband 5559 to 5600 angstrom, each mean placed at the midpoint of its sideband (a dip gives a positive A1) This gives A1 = 1.9 angstrom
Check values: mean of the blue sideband 13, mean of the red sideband 13.5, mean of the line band 12.1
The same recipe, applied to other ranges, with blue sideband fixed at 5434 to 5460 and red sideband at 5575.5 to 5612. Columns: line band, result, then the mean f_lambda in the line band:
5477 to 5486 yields 0.1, 13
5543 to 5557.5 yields 0.1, 13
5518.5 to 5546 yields 1.3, 12.5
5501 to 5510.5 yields 1.0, 11.7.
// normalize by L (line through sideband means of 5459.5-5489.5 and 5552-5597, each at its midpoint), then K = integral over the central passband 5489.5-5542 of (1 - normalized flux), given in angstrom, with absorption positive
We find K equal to 2.9 angstrom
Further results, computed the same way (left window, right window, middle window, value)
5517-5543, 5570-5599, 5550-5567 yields -0.46 angstrom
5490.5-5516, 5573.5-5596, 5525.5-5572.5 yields 0.51 angstrom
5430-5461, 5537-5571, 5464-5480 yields 0.85 angstrom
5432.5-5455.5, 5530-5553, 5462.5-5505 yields 1.49 angstrom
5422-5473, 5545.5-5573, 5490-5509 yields 1.24 angstrom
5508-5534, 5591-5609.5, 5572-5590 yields -2.18 angstrom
